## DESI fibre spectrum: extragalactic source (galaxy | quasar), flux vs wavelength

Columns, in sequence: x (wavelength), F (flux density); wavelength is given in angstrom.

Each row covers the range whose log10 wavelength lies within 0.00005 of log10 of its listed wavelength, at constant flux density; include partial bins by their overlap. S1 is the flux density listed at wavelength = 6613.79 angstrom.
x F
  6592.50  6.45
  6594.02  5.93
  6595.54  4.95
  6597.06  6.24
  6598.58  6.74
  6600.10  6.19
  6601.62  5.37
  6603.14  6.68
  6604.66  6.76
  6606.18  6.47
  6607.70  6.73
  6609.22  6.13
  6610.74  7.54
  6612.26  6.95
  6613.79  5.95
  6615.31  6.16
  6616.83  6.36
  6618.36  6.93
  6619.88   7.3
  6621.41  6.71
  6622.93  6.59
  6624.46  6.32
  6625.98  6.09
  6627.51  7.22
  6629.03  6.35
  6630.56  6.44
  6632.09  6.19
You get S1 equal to 5.95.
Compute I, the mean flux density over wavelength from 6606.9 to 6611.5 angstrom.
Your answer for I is 6.81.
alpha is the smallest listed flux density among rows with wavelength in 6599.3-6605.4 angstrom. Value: 5.37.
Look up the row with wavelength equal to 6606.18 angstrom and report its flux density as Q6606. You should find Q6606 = 6.47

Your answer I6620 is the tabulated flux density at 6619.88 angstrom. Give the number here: 7.3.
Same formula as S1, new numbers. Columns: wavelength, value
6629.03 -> 6.35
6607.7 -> 6.73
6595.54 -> 4.95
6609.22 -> 6.13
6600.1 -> 6.19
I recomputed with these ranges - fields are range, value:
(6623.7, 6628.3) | 6.55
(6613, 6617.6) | 6.15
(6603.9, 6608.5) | 6.65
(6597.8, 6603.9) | 6.24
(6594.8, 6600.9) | 6.03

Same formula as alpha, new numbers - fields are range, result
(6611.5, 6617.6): 5.95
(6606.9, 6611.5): 6.13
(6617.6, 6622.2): 6.71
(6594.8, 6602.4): 4.95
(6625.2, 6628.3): 6.09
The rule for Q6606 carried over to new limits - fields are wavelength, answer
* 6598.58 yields 6.74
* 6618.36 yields 6.93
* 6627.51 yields 7.22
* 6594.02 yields 5.93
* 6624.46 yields 6.32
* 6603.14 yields 6.68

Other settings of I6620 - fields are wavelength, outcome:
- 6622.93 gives 6.59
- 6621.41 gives 6.71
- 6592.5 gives 6.45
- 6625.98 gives 6.09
